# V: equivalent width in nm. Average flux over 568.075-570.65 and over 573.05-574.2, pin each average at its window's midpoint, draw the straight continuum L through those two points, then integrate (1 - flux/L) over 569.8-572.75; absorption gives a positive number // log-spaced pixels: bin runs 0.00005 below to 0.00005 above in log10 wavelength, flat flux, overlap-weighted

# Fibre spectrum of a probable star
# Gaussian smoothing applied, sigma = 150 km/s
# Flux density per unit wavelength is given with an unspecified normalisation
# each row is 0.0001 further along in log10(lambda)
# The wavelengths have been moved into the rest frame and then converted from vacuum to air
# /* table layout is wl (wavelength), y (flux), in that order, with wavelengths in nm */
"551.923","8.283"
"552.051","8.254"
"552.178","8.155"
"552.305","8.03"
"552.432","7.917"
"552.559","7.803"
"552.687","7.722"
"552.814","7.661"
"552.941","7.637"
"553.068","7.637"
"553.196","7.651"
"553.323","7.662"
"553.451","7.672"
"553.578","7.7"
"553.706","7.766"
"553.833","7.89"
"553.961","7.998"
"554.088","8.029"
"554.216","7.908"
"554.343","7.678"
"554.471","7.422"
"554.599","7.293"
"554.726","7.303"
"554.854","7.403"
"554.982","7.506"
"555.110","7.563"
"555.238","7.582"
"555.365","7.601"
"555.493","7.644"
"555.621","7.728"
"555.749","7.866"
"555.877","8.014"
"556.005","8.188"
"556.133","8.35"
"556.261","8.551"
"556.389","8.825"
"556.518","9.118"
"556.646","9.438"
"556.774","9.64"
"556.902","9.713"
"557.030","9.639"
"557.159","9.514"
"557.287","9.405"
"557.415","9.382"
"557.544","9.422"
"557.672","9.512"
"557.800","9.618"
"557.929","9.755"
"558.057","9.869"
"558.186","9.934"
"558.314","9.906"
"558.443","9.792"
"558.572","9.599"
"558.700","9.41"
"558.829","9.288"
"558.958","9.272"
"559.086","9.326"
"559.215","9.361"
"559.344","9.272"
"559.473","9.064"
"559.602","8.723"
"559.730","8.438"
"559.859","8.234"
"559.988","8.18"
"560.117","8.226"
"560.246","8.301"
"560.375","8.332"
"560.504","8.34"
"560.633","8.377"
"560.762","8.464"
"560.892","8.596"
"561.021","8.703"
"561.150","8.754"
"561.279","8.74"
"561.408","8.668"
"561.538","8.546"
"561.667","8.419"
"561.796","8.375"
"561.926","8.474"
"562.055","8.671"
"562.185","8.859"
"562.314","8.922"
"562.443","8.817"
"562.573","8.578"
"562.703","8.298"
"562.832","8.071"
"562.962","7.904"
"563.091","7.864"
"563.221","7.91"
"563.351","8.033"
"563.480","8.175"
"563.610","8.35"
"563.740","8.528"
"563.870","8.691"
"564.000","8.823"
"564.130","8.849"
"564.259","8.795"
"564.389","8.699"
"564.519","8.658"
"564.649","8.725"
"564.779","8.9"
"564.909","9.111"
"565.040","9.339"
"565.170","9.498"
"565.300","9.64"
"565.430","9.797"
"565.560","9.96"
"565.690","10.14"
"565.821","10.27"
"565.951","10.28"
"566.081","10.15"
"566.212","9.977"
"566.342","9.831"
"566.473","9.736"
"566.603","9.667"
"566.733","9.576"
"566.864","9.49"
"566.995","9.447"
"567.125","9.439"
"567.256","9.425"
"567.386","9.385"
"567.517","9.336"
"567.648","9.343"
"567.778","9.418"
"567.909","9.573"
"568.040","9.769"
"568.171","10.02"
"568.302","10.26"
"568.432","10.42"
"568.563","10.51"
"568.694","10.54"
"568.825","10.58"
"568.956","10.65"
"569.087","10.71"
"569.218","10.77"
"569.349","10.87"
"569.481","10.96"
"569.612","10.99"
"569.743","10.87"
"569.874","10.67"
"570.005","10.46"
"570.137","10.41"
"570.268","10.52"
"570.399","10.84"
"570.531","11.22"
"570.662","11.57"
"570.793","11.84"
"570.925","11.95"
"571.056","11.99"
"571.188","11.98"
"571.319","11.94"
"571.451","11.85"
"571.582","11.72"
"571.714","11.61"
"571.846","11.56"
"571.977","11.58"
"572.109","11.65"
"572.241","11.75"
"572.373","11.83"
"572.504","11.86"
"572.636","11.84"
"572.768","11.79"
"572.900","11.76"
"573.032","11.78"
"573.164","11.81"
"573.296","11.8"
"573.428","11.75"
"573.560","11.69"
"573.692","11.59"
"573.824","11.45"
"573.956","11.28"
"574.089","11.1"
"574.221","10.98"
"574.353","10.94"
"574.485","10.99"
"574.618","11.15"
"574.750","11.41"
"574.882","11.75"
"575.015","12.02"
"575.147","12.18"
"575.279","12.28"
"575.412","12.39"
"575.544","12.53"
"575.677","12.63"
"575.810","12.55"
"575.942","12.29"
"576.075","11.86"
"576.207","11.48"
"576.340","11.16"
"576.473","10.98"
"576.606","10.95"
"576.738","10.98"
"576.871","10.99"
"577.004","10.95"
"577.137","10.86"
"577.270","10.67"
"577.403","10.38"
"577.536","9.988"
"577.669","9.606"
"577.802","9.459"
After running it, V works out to -0.12 nm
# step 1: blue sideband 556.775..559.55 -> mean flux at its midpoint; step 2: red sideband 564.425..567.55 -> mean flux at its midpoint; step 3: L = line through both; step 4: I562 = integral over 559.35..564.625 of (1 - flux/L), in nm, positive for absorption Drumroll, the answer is 0.58 nm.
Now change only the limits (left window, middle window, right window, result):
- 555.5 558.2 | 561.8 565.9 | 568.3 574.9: 0.53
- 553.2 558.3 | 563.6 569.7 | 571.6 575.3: 0.40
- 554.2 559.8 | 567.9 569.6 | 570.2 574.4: 0.07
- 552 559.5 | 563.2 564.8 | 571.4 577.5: 0.21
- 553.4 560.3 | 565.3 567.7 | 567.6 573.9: 0.15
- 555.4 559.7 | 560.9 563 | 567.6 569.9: 0.23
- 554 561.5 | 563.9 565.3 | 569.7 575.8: 0.15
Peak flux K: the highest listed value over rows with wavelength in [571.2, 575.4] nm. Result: 12.28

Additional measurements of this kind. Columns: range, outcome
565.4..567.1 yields 10.28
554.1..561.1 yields 9.934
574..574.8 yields 11.41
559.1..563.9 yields 9.361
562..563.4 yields 8.922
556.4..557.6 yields 9.713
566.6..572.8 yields 11.99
